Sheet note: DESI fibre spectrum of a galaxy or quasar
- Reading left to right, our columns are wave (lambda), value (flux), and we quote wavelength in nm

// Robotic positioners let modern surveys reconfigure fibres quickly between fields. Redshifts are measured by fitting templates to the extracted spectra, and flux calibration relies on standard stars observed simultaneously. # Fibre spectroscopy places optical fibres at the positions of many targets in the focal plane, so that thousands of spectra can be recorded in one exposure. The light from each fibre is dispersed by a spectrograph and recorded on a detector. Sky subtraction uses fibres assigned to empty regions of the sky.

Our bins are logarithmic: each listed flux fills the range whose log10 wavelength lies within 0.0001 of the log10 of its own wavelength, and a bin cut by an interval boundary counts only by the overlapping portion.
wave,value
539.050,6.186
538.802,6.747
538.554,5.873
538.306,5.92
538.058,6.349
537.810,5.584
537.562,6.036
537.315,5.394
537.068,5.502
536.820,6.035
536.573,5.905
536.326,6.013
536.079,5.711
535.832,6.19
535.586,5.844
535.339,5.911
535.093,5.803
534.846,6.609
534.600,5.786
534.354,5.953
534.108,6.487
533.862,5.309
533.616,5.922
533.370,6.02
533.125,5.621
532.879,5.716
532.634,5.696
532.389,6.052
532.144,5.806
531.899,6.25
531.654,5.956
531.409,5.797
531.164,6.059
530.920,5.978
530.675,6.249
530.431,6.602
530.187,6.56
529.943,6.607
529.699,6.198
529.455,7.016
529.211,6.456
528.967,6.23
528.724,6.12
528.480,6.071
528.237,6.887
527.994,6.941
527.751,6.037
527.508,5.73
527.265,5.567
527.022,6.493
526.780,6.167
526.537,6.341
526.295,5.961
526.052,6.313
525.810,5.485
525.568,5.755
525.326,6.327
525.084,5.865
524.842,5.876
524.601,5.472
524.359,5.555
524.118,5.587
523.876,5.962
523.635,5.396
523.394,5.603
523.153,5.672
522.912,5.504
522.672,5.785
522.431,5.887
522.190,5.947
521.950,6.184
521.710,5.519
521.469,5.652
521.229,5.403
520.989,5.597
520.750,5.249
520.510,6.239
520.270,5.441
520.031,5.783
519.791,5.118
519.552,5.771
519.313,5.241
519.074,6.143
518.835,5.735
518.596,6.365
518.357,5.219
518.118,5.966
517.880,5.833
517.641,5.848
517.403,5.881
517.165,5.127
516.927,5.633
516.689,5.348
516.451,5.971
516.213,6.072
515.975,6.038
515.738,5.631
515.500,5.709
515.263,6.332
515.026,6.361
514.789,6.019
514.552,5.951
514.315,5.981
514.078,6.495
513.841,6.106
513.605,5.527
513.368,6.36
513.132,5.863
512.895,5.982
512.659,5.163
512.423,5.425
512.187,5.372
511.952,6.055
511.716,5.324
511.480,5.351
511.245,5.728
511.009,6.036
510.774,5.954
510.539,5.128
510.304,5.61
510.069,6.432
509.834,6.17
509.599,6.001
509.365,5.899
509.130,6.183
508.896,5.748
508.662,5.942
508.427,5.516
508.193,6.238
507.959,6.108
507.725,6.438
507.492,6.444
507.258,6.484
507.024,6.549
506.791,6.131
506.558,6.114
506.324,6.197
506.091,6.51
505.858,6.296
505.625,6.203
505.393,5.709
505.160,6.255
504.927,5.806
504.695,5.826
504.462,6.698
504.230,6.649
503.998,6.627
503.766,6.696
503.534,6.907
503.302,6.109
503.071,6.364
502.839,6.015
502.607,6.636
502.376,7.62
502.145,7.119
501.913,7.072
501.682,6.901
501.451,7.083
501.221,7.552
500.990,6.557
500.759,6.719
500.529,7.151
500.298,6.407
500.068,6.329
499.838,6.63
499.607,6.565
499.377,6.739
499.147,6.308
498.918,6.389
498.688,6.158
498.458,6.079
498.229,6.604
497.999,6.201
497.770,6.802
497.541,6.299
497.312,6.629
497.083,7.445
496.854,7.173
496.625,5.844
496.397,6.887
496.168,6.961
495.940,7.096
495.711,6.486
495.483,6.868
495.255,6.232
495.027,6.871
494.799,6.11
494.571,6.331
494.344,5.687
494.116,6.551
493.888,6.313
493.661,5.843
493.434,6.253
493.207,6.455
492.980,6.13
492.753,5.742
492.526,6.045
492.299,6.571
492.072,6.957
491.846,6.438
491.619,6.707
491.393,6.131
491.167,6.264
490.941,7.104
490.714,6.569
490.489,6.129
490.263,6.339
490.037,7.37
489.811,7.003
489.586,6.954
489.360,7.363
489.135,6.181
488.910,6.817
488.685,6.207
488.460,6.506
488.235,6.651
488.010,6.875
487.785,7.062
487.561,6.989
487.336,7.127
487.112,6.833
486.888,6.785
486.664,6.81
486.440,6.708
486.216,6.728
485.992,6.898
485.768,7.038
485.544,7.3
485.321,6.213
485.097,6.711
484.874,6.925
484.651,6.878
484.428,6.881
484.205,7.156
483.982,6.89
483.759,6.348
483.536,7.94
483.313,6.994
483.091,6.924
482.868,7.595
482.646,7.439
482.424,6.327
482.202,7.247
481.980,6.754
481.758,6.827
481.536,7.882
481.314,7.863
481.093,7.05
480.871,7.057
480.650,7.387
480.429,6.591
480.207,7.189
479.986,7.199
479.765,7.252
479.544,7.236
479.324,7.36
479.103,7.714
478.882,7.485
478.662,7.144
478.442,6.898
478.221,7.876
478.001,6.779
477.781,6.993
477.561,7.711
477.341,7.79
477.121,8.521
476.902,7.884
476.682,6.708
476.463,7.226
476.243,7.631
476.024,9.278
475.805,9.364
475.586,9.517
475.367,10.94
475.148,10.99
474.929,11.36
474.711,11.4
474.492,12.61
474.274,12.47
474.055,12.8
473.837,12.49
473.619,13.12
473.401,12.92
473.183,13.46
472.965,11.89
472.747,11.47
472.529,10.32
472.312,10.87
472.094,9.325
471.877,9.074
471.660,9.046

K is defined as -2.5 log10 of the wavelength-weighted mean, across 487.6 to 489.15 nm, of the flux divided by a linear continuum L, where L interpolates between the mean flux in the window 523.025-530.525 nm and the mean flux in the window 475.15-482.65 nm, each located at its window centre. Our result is 0.10 mag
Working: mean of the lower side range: 7.64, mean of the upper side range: 6.09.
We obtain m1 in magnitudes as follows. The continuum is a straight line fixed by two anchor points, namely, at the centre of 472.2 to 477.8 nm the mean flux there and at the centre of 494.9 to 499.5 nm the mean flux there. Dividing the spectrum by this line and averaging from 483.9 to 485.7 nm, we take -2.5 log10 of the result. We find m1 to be 0.255 mag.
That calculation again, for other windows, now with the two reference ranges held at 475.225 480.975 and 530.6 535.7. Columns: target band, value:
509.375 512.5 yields 0.16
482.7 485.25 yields 0.08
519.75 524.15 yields 0.12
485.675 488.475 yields 0.09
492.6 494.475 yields 0.18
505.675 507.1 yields 0.09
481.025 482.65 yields 0.07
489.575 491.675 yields 0.11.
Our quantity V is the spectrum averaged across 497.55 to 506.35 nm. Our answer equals 6.54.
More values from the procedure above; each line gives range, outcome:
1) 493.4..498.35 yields 6.53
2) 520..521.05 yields 5.66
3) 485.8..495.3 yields 6.57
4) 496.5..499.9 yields 6.52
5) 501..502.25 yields 7.1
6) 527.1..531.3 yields 6.31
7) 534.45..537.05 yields 5.96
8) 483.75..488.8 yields 6.81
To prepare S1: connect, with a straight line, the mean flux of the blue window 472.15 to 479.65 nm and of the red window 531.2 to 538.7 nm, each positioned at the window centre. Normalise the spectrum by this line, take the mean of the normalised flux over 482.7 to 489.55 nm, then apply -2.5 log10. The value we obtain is 0.285 mag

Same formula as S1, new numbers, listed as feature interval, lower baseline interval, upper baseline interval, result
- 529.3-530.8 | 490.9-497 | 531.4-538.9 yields -0.094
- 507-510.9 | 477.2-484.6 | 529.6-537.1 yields 0.091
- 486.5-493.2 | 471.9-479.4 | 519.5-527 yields 0.267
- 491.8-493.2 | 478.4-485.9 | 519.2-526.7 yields 0.073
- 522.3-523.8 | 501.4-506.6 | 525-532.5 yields 0.111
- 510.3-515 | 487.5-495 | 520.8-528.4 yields 0.058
